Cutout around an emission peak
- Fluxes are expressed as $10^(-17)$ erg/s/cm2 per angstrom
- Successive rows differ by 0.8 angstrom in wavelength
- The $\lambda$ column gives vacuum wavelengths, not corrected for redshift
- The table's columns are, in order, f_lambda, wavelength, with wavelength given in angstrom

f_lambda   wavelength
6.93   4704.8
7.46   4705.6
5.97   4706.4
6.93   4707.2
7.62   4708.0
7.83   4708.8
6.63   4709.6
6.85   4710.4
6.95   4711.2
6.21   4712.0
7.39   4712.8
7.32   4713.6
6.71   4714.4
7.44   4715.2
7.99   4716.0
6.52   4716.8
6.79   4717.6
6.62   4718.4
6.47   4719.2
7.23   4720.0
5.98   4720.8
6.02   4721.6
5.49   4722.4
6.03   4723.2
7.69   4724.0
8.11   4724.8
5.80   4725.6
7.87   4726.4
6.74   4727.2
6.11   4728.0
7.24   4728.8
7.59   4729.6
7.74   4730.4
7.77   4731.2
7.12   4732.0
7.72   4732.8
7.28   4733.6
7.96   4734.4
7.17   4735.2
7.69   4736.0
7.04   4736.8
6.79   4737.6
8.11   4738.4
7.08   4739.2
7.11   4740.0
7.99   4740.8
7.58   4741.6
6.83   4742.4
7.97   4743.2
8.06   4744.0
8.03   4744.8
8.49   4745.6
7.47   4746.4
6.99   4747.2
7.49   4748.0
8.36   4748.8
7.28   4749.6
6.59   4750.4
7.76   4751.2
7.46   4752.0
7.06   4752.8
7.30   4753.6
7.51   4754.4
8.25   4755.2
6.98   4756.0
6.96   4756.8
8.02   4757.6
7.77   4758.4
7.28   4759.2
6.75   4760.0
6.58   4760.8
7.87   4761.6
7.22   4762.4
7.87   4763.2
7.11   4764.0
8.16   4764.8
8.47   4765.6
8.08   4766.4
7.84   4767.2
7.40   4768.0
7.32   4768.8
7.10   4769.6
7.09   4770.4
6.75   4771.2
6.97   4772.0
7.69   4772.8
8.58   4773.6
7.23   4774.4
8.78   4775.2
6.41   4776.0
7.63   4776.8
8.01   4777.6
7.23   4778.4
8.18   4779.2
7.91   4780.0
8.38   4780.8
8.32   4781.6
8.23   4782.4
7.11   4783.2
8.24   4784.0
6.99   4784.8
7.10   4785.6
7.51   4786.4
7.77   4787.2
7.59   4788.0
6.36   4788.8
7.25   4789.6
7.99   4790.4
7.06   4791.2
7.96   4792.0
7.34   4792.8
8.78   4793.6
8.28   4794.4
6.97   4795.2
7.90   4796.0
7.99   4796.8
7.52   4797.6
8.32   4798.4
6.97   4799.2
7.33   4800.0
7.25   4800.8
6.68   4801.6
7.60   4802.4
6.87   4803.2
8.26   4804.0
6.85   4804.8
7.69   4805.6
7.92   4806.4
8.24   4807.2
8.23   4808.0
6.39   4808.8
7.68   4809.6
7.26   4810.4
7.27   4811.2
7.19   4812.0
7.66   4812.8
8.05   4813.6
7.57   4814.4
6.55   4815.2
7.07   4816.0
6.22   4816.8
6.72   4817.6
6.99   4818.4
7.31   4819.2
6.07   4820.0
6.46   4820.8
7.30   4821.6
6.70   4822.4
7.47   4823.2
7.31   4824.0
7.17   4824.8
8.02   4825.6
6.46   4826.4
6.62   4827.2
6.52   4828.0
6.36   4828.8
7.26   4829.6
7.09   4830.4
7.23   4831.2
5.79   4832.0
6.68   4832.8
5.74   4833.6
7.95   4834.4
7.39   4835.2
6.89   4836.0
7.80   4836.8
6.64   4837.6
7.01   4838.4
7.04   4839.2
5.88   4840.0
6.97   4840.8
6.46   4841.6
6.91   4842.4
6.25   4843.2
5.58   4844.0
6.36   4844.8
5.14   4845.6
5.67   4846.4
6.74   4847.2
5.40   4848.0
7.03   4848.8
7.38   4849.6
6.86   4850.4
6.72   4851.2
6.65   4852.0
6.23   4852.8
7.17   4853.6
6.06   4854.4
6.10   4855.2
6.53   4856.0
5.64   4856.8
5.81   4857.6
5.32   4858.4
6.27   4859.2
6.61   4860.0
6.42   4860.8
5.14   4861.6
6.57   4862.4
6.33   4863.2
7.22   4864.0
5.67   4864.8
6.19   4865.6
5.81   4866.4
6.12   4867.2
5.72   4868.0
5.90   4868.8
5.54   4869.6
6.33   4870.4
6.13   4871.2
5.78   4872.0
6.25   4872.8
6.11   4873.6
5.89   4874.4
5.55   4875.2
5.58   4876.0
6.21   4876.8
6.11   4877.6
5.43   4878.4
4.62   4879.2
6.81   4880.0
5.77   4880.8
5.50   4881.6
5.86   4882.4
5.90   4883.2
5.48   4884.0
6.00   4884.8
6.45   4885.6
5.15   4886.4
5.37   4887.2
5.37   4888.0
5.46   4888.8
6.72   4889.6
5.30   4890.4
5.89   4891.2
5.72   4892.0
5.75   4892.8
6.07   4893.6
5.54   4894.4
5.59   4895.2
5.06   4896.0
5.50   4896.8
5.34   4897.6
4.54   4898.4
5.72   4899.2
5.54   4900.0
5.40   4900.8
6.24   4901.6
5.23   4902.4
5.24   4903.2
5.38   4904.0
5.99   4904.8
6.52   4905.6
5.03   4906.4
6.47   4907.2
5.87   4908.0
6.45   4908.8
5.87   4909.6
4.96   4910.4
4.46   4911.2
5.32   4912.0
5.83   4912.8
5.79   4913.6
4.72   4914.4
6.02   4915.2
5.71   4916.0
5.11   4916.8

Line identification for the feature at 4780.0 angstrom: C III]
